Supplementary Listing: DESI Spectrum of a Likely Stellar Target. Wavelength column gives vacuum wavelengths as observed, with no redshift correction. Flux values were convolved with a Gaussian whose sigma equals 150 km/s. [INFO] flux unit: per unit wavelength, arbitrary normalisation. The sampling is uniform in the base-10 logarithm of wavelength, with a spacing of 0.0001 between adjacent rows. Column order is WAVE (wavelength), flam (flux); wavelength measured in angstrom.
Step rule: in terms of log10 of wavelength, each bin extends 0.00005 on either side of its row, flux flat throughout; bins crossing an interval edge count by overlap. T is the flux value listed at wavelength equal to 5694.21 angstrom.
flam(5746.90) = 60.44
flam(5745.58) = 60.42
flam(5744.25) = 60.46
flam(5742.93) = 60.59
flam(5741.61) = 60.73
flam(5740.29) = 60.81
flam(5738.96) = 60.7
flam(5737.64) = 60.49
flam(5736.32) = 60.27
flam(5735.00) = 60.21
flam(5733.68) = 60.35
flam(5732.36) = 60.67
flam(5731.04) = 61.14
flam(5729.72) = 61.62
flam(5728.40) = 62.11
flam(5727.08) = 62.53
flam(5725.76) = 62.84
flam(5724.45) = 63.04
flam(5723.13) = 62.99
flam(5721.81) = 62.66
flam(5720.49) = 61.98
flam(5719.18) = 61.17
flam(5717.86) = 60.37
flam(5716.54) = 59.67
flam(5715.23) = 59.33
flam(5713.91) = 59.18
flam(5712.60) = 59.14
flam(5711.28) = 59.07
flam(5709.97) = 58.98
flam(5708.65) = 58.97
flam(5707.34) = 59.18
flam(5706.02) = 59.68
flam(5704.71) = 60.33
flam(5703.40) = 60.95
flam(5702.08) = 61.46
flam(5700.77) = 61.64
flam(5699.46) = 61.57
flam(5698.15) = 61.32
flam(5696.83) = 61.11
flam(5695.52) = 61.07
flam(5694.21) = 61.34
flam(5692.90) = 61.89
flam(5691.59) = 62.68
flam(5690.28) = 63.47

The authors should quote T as 61.34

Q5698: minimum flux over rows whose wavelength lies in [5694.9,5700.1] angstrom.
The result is 61.07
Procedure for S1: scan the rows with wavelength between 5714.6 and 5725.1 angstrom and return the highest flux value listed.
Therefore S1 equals 63.04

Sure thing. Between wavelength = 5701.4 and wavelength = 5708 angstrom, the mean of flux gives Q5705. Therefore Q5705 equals 60.3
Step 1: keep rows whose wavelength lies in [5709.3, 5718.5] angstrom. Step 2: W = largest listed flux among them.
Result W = 60.37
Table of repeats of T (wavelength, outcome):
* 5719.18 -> 61.17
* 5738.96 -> 60.7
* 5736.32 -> 60.27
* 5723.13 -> 62.99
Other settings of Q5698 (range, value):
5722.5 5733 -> 60.67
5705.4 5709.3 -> 58.97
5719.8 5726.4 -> 61.98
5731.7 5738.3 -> 60.21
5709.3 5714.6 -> 58.98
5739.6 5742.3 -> 60.73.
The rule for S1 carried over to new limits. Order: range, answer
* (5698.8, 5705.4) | 61.64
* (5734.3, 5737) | 60.27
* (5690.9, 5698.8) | 62.68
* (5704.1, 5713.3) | 60.33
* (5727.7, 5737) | 62.11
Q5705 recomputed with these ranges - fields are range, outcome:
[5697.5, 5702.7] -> 61.6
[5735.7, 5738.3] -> 60.4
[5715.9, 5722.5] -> 61.1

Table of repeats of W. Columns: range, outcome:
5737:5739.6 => 60.7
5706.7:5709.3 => 59.18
